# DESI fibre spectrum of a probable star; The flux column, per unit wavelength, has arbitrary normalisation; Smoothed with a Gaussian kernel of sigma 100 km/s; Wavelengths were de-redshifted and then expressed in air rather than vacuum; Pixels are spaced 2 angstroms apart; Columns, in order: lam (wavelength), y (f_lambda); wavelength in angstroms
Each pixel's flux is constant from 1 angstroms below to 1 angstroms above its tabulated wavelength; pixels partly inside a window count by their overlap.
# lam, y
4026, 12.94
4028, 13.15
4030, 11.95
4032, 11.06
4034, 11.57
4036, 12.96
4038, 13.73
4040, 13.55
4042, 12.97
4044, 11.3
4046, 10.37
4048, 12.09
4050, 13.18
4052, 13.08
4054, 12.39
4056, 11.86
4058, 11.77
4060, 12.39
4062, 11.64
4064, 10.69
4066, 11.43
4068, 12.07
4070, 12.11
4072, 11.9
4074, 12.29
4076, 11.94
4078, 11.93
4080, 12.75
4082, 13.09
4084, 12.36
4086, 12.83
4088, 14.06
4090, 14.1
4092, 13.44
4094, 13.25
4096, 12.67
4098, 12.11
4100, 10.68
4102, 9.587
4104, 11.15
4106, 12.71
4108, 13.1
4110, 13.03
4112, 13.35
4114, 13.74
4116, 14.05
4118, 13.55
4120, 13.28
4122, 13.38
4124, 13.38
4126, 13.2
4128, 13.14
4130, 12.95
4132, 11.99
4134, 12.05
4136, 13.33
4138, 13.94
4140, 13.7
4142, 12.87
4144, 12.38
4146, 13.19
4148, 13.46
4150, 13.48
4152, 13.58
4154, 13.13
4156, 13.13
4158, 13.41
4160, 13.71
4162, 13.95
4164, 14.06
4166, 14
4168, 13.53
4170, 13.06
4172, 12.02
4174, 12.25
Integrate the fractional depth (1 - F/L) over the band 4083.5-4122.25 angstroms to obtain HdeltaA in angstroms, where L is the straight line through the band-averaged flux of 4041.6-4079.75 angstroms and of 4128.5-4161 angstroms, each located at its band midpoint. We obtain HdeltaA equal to -0.80 angstroms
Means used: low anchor 12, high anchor 13.1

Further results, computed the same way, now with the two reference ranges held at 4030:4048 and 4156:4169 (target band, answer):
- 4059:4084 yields 1.1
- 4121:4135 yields 0.4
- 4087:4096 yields -0.5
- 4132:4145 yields 0.4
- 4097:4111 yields 1.3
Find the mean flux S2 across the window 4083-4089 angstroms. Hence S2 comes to 13.1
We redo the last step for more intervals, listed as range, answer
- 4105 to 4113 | 13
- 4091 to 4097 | 13.1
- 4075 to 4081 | 12.2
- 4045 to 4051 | 11.9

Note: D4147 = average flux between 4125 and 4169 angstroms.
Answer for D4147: 13.3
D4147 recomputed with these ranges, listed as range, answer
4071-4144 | 12.8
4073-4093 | 12.9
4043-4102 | 12.2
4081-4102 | 12.7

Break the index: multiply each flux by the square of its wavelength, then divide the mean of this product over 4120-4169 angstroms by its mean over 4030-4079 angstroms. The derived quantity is 1.15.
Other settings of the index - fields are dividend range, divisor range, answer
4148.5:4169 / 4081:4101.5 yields 1.10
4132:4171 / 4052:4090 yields 1.13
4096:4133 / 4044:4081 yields 1.09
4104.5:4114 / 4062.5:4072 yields 1.14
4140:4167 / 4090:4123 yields 1.08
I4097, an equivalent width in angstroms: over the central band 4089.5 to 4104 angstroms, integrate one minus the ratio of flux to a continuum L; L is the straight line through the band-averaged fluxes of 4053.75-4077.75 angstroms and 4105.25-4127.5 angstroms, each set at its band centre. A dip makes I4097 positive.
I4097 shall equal 0.7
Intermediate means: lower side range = 11.9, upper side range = 13.3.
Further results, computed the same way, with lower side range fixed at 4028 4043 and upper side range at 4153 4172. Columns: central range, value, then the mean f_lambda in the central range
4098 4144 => 1.34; 12.8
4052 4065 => 0.87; 11.9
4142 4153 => 0.15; 13.2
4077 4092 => -0.14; 13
